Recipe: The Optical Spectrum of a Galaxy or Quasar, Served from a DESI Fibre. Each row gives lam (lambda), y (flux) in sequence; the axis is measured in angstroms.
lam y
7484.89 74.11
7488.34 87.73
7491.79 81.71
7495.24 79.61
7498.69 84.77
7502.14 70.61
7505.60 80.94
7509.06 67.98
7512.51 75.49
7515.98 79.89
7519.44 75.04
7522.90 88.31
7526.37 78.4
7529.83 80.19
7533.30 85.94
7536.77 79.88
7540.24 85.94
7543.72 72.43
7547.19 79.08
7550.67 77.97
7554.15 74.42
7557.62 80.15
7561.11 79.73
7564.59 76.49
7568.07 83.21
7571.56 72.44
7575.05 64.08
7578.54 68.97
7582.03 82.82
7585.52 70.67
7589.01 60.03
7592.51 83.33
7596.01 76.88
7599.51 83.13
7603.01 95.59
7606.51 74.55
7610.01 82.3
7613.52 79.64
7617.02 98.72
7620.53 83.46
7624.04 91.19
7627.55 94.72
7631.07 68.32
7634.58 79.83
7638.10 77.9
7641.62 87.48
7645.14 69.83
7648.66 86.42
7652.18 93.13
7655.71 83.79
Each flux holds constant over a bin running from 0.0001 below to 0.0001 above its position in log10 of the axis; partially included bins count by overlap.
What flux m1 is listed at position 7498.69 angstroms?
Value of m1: 84.77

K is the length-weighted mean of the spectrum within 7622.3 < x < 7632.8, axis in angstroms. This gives 84.7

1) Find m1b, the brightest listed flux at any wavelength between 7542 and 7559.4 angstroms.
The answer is 80.15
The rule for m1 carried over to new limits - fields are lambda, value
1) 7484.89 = 74.11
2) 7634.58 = 79.83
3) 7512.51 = 75.49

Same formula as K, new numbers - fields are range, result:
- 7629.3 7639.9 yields 75.4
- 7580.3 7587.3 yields 76.7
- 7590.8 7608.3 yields 82.7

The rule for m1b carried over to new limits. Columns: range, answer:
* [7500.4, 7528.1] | 88.31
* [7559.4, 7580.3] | 83.21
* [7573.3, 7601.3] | 83.33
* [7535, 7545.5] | 85.94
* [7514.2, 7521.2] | 79.89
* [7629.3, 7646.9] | 87.48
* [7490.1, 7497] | 81.71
